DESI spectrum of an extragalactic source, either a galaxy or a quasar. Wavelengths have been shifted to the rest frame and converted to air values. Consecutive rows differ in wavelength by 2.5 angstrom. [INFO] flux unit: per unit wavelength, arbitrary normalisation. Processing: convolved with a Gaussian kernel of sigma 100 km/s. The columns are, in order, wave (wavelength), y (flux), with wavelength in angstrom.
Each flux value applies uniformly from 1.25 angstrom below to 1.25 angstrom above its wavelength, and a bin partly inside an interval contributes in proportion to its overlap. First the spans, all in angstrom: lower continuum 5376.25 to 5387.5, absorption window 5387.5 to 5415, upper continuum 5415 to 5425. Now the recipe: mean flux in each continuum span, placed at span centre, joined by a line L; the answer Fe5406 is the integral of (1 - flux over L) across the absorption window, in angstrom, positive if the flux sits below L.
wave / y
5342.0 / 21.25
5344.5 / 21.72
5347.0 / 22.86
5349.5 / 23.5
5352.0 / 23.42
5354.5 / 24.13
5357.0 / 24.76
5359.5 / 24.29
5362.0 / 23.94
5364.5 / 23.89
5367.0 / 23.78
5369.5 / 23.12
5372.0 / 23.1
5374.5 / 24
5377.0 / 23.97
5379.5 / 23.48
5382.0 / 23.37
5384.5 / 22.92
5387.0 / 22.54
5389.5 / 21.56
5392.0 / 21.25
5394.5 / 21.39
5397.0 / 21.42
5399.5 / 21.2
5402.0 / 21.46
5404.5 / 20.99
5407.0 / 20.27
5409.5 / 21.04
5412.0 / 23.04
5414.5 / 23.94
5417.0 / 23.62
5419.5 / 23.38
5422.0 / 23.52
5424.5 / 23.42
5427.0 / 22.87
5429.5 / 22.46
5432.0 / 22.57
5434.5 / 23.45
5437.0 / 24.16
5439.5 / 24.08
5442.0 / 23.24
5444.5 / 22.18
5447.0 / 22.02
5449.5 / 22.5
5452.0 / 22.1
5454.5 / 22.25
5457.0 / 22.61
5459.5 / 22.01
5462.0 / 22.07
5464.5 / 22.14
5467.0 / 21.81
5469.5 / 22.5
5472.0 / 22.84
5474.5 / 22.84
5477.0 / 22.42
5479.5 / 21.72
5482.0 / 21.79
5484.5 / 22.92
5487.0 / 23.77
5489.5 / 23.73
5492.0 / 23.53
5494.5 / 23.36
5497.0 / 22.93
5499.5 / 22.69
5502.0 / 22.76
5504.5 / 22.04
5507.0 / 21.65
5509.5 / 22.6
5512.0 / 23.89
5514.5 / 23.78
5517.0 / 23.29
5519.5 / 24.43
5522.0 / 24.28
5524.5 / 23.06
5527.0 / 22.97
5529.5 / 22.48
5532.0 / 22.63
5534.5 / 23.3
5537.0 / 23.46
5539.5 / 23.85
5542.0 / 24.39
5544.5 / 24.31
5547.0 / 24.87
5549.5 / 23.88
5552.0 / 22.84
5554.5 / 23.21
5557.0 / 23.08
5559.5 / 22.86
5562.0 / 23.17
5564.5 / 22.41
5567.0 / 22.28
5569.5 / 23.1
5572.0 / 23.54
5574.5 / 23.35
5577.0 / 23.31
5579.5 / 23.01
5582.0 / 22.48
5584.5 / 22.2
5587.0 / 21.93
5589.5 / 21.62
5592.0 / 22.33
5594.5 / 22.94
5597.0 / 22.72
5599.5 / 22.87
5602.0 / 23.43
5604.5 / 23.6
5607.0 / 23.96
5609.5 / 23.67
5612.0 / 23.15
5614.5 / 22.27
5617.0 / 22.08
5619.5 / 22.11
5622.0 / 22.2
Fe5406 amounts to 2.17 angstrom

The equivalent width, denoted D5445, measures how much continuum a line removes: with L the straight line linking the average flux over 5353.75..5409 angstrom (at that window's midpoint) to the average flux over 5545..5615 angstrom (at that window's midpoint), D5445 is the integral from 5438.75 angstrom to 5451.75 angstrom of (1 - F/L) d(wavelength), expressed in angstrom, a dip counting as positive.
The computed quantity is 0.1 angstrom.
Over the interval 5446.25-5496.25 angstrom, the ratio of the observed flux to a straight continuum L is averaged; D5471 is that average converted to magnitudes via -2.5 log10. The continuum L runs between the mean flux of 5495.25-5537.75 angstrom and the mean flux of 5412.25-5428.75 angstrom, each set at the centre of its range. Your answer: 0.03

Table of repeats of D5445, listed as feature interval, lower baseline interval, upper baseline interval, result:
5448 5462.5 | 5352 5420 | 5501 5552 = 0.52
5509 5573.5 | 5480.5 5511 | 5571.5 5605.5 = -1.67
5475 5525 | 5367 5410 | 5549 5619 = -0.92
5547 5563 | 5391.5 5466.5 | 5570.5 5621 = -0.41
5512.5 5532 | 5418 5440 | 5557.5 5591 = -0.43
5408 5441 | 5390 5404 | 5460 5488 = -2.20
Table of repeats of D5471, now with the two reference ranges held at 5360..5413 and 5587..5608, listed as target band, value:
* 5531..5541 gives -0.03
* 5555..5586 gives 0.00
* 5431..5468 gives 0.00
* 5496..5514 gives 0.00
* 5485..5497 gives -0.04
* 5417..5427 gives -0.04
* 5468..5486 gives 0.01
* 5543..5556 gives -0.05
